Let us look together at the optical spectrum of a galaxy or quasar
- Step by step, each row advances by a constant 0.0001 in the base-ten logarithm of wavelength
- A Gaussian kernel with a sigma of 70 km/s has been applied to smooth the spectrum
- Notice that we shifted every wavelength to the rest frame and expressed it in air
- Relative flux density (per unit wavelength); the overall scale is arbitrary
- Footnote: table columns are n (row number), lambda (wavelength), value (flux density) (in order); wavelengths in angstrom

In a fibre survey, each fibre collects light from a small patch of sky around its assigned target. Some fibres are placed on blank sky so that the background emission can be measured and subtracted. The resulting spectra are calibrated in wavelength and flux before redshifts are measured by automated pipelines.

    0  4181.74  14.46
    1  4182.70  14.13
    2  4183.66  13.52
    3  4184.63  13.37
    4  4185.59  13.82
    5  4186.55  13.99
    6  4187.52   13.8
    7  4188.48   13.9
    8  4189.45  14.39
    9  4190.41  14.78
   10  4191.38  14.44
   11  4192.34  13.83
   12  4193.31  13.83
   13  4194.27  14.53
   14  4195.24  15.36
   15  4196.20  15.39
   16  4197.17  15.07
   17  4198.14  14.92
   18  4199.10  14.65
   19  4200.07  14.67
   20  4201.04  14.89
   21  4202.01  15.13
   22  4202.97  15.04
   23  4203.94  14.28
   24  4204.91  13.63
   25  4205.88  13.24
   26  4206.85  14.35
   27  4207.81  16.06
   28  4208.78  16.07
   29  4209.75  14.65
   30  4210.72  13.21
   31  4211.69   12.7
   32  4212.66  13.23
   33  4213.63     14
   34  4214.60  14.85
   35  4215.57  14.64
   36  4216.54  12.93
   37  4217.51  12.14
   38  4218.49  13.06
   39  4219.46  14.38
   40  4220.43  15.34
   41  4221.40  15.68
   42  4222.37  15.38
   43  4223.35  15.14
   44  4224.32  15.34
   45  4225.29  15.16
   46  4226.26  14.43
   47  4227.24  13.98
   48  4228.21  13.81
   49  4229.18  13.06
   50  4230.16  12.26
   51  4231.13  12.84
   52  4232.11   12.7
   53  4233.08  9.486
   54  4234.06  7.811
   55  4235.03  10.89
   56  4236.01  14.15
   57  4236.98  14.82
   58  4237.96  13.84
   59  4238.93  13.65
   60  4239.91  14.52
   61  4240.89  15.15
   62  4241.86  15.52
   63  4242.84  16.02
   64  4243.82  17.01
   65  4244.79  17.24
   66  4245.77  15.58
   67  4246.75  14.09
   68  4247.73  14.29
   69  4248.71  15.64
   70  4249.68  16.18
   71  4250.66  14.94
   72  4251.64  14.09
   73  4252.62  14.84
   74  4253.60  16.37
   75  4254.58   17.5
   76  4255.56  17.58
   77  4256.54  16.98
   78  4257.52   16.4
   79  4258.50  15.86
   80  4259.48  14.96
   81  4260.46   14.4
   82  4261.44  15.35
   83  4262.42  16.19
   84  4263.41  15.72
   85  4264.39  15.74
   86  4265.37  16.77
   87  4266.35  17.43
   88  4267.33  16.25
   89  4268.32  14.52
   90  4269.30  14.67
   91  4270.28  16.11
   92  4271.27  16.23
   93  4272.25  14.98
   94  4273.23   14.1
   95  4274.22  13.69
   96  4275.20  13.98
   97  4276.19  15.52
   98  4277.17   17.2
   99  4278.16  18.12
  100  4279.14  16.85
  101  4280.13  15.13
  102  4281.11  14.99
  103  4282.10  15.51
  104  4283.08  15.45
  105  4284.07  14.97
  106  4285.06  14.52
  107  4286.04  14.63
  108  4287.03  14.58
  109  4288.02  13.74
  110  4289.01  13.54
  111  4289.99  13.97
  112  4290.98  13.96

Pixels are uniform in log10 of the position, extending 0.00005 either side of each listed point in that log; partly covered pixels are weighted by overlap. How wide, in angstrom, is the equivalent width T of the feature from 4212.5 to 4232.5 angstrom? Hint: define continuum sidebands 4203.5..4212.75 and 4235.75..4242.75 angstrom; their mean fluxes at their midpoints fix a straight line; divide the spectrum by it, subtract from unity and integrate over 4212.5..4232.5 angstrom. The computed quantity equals 0.5 angstrom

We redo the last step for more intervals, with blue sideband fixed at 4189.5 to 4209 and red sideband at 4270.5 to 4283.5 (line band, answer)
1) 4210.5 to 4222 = 0.8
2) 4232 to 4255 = 1.1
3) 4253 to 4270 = -0.7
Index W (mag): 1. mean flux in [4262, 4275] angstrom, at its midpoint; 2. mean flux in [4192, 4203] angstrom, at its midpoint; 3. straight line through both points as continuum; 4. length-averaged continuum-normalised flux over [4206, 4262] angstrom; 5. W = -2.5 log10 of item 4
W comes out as 0.05 mag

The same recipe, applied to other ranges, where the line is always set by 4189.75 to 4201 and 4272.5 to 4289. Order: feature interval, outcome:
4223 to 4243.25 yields 0.10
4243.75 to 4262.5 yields -0.05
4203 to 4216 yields 0.04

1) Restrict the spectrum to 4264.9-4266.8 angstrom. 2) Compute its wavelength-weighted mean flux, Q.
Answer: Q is 17.1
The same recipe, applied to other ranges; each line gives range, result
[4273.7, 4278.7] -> 15.7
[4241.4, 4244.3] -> 16.2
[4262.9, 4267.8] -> 16.4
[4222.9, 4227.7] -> 14.8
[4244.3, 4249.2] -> 15.4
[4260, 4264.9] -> 15.5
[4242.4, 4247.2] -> 16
